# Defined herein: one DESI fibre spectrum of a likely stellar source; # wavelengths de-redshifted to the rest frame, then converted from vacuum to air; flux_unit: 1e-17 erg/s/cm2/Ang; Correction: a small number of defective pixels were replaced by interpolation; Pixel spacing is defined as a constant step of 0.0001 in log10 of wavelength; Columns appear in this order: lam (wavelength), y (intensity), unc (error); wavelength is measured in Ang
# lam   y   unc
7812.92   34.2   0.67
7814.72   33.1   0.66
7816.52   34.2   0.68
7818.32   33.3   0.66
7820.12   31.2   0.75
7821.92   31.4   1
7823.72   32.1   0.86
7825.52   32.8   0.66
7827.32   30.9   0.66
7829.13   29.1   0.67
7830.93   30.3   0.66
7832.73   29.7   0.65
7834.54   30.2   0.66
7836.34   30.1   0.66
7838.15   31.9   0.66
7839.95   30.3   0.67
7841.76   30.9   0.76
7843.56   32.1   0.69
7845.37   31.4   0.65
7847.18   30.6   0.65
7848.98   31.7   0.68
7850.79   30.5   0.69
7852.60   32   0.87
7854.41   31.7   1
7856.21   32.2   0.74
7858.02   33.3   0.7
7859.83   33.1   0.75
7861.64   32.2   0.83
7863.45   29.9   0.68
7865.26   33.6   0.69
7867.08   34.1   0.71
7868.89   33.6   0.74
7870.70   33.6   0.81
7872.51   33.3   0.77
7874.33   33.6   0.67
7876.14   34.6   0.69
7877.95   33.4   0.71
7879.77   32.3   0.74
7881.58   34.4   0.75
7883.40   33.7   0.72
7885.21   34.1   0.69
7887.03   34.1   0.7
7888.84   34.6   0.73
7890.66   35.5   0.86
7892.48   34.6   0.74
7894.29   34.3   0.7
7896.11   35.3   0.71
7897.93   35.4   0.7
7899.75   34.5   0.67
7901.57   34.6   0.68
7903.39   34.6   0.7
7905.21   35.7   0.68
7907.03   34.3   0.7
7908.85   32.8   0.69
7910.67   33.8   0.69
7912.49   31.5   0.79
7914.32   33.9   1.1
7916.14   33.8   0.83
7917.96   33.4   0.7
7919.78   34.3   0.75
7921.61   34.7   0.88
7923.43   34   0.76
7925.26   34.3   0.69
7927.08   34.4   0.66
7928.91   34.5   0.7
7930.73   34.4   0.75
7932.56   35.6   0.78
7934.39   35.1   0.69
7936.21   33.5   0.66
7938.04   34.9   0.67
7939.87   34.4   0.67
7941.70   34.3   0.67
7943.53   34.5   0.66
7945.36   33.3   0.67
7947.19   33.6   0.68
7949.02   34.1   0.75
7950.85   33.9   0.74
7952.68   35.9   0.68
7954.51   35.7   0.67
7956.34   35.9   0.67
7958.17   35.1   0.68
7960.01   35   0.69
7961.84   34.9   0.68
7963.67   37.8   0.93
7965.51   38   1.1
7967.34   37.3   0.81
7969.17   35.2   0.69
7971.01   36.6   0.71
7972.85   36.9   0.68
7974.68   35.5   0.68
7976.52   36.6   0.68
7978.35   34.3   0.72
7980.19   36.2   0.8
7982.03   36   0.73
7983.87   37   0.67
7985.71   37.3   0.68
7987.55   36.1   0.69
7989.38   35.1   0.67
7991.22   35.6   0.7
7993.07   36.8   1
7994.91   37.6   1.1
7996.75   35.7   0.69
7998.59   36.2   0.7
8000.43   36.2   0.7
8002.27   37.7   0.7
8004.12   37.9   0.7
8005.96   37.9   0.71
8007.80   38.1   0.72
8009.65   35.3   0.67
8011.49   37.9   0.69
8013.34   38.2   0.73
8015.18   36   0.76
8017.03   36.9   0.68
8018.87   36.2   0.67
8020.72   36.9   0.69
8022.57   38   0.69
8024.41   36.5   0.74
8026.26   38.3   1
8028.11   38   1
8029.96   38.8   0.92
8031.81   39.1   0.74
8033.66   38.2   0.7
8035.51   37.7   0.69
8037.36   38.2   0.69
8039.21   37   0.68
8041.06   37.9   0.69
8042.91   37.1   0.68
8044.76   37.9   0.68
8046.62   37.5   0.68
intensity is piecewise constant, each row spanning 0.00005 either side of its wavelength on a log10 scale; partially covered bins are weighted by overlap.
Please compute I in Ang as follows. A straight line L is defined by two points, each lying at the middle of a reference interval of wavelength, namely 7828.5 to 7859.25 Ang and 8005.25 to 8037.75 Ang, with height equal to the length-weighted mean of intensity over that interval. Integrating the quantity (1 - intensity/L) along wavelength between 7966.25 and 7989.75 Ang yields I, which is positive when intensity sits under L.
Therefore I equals -0.1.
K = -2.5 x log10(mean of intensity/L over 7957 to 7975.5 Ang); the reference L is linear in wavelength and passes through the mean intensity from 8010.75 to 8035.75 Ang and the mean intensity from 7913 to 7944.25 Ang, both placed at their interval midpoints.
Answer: -0.02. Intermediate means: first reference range 34.3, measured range 36.2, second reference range 37.6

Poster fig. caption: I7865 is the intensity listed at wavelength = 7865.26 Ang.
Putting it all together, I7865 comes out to 33.6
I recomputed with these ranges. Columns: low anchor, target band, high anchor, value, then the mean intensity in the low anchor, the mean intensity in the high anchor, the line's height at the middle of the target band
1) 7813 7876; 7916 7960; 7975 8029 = 0.38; 31.9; 36.8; 34.8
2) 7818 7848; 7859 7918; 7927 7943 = -1.58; 31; 34.6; 33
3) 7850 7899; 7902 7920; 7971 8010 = 0.31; 33.5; 36.5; 34.4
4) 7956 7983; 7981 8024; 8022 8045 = 0.26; 36.1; 37.9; 37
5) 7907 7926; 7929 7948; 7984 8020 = 0.05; 33.7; 36.8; 34.5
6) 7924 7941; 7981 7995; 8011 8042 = 0.00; 34.5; 37.6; 36.4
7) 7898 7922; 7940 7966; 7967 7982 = 0.21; 34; 36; 35.4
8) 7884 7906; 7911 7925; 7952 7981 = 0.59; 34.8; 36.1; 35.2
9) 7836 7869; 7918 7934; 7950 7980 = 0.01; 31.8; 35.9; 34.5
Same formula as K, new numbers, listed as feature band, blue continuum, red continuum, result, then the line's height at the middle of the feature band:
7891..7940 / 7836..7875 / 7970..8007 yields -0.01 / 34.1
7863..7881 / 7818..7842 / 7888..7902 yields 0.01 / 33.5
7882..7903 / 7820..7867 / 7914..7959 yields -0.05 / 33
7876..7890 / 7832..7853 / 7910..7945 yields -0.05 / 32.5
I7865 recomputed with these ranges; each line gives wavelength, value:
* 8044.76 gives 37.9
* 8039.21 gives 37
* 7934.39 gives 35.1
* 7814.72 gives 33.1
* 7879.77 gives 32.3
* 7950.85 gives 33.9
